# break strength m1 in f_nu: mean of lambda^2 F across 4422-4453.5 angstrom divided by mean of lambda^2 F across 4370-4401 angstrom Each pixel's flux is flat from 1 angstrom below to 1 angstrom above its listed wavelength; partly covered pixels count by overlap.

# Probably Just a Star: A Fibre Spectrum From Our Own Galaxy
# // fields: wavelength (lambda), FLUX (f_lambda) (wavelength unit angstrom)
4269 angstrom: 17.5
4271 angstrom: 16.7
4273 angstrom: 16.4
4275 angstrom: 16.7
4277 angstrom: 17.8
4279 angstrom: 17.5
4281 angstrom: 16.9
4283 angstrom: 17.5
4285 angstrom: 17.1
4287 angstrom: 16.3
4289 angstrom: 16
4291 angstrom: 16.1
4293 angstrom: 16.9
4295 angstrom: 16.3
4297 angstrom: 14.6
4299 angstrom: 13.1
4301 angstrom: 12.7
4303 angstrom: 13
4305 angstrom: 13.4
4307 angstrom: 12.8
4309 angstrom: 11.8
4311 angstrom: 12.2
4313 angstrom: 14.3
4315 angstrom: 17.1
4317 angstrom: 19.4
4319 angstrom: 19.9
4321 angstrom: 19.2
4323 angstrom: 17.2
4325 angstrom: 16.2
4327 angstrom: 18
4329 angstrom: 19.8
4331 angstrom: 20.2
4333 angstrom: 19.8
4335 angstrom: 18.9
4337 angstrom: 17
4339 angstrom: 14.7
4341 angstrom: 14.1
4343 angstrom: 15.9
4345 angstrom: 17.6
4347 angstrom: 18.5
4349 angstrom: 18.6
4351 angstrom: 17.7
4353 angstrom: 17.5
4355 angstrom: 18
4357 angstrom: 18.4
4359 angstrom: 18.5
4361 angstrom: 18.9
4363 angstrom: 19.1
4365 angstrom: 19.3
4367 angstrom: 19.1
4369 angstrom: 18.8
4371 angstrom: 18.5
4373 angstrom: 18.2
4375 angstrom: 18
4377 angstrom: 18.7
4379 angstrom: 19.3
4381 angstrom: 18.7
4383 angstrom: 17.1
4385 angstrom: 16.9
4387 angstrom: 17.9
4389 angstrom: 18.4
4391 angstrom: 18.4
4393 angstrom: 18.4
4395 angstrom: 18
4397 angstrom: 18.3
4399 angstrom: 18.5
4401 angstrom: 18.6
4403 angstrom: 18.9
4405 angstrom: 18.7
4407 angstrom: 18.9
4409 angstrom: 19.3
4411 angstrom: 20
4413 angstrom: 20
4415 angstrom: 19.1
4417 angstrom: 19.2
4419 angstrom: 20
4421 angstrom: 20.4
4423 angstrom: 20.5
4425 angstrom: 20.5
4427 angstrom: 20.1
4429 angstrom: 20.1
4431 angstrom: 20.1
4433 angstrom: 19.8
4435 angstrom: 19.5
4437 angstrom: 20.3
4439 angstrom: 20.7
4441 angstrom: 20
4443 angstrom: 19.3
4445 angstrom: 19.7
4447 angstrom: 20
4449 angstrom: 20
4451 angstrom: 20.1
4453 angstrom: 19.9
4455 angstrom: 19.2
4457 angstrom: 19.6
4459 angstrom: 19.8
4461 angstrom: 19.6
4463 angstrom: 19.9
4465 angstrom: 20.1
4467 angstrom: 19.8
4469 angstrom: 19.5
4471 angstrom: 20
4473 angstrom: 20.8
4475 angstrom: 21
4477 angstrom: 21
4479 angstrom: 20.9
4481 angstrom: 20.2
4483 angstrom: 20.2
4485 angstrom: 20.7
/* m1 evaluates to 1.13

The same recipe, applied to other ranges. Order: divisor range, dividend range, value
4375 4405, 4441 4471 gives 1.11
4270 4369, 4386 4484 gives 1.23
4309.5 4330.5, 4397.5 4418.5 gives 1.15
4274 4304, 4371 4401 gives 1.20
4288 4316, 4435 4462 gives 1.48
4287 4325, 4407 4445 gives 1.37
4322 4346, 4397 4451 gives 1.18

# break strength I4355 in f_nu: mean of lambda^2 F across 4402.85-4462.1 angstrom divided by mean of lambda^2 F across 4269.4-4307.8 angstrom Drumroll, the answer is 1.3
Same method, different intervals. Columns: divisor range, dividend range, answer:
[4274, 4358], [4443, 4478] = 1.29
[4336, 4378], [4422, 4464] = 1.16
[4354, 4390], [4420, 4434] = 1.12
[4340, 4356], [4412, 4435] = 1.20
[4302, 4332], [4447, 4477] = 1.31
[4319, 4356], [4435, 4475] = 1.18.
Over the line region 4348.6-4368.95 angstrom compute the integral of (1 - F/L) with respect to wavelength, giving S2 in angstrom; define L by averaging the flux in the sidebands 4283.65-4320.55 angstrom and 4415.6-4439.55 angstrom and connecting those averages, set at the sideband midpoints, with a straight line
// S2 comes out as -1.3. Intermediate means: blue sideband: 15.2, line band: 18.5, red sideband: 20.1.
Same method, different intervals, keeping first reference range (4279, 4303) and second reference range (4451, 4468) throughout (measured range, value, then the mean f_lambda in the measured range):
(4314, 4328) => -1.4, 18.1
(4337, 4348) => 0.5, 16.2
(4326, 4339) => -1.5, 18.6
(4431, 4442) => -0.5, 20.1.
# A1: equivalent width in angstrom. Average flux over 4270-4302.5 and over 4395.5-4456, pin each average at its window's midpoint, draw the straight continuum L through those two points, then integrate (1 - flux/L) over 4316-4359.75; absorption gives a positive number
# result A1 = -1.4 angstrom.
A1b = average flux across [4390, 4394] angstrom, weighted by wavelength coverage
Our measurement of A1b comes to 18.4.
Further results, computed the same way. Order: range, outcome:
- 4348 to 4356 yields 17.9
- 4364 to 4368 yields 19.2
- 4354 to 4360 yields 18.3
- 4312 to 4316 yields 15.7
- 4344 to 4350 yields 18.2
